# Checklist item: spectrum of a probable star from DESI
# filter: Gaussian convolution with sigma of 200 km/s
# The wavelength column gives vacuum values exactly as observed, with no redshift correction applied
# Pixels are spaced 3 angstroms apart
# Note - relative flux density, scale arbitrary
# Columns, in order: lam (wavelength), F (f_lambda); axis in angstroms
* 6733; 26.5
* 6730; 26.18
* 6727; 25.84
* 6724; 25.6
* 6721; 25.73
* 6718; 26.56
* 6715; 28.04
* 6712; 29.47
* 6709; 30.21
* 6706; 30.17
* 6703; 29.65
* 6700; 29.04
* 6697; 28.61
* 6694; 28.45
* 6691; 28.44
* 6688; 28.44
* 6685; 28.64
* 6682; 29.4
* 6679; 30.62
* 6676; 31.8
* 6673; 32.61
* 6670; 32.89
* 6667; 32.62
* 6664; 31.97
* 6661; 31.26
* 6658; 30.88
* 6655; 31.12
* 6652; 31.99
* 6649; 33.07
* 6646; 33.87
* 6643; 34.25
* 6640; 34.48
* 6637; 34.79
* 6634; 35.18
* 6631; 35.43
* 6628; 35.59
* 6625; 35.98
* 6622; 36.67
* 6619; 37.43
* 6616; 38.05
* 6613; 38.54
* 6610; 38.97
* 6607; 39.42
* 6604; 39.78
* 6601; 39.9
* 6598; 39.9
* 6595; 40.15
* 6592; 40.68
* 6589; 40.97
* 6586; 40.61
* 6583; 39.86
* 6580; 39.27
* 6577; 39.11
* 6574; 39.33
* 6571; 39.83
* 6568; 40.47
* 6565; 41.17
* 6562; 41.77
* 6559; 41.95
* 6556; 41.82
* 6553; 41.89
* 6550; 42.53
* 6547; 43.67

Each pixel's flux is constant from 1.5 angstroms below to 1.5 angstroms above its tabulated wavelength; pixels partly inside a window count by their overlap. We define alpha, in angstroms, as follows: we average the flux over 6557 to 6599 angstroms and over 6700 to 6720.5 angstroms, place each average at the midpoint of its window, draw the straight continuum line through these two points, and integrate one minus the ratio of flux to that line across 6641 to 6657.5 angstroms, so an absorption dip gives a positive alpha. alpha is 0.7 angstroms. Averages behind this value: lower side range 40.4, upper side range 28.9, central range 32.8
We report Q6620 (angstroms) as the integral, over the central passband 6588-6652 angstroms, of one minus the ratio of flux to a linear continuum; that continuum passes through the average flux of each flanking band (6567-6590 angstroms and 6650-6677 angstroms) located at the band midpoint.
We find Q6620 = -1.9 angstroms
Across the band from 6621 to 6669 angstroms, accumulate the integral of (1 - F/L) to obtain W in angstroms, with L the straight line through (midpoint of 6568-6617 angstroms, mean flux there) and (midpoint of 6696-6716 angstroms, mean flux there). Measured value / 1.7 angstroms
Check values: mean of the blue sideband 39.7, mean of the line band 33.7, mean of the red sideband 29.4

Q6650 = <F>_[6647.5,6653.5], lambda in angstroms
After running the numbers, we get 32.5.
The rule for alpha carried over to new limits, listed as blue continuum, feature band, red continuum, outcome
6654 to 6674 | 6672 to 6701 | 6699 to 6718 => 0.94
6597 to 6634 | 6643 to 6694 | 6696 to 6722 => 2.20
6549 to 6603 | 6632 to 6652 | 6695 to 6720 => 0.34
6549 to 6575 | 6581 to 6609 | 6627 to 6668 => -1.44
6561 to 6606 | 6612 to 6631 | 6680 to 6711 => -0.24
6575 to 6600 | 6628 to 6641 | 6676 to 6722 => 0.11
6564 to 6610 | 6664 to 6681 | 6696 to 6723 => 0.00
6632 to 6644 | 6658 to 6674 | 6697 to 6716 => 0.20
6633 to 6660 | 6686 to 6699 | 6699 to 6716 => 0.81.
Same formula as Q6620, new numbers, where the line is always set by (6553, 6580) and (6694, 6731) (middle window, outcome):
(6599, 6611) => -0.7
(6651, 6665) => 0.6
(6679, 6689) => 0.4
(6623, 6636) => -0.1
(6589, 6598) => -0.5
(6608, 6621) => -0.6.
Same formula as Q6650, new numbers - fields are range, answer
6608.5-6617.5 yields 38.5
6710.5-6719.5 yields 28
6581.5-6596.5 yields 40.5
